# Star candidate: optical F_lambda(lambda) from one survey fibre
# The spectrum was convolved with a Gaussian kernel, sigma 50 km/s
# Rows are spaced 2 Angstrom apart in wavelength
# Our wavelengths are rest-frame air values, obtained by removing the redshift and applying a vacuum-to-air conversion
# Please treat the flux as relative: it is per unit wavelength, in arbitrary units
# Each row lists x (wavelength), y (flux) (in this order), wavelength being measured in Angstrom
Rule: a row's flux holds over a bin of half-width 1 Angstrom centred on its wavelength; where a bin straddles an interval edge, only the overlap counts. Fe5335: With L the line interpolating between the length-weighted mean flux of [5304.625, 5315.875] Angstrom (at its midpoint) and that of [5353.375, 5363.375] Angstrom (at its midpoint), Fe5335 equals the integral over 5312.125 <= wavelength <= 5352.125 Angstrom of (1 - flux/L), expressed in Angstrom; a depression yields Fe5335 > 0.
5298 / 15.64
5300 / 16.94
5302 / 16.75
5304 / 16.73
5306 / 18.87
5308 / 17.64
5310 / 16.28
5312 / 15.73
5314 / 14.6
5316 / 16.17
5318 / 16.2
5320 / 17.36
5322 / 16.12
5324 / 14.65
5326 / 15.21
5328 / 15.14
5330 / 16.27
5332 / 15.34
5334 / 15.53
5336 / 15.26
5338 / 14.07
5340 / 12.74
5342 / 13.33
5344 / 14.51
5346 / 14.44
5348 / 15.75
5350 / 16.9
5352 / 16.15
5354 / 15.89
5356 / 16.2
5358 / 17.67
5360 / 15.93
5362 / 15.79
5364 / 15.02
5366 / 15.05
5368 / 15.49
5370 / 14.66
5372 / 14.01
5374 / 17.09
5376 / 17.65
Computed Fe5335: 2.8 Angstrom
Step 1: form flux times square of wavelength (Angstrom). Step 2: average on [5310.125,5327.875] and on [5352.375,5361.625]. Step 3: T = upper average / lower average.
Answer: 1.05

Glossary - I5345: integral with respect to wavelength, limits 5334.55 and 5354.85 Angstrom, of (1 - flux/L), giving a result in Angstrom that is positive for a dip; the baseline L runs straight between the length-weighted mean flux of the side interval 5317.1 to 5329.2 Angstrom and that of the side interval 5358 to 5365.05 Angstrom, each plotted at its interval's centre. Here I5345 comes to 1.18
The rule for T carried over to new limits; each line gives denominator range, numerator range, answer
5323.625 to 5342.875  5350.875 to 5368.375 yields 1.09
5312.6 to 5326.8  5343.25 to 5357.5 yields 1.01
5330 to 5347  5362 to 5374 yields 1.05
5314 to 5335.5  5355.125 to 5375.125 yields 1.01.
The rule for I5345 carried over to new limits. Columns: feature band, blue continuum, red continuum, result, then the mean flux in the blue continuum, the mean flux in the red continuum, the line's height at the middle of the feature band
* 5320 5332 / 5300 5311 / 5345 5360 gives 0.8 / 17.2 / 16.1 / 16.7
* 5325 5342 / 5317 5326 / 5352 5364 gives 1.3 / 16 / 16.2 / 16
